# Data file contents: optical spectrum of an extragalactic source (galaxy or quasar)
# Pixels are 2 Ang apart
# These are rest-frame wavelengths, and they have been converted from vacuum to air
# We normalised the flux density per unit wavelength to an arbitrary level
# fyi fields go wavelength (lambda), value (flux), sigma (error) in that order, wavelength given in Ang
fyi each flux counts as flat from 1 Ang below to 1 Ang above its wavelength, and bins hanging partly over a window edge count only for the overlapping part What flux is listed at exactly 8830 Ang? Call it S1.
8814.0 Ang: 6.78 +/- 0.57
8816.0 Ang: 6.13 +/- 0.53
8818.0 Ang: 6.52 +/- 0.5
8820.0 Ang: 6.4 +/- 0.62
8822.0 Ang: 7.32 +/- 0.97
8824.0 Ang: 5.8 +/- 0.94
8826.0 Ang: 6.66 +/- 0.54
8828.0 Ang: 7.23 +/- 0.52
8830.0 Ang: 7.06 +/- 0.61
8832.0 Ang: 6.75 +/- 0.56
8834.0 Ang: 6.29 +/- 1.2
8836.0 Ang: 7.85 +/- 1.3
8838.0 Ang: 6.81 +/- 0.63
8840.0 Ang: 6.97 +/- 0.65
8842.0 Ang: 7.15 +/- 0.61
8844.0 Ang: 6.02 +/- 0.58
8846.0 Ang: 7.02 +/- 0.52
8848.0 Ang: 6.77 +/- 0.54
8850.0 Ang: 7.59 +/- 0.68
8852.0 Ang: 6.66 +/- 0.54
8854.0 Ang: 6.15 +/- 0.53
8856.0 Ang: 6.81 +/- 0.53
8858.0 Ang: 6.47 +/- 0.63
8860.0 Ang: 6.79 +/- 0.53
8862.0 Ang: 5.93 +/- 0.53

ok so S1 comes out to 7.06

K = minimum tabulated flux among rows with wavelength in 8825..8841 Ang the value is 6.29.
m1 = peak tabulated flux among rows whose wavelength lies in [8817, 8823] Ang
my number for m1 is 7.32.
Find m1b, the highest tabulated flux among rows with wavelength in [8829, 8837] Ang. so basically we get 7.85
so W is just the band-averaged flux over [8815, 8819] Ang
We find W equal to 6.32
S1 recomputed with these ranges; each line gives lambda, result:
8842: 7.15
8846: 7.02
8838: 6.81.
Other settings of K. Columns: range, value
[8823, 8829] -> 5.8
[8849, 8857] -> 6.15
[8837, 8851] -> 6.02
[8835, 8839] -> 6.81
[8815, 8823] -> 6.13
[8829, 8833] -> 6.75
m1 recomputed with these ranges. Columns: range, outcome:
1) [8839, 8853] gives 7.59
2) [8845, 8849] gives 7.02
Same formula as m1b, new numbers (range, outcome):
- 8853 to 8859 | 6.81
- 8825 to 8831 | 7.23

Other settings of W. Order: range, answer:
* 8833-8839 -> 6.98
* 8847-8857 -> 6.8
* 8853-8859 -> 6.48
